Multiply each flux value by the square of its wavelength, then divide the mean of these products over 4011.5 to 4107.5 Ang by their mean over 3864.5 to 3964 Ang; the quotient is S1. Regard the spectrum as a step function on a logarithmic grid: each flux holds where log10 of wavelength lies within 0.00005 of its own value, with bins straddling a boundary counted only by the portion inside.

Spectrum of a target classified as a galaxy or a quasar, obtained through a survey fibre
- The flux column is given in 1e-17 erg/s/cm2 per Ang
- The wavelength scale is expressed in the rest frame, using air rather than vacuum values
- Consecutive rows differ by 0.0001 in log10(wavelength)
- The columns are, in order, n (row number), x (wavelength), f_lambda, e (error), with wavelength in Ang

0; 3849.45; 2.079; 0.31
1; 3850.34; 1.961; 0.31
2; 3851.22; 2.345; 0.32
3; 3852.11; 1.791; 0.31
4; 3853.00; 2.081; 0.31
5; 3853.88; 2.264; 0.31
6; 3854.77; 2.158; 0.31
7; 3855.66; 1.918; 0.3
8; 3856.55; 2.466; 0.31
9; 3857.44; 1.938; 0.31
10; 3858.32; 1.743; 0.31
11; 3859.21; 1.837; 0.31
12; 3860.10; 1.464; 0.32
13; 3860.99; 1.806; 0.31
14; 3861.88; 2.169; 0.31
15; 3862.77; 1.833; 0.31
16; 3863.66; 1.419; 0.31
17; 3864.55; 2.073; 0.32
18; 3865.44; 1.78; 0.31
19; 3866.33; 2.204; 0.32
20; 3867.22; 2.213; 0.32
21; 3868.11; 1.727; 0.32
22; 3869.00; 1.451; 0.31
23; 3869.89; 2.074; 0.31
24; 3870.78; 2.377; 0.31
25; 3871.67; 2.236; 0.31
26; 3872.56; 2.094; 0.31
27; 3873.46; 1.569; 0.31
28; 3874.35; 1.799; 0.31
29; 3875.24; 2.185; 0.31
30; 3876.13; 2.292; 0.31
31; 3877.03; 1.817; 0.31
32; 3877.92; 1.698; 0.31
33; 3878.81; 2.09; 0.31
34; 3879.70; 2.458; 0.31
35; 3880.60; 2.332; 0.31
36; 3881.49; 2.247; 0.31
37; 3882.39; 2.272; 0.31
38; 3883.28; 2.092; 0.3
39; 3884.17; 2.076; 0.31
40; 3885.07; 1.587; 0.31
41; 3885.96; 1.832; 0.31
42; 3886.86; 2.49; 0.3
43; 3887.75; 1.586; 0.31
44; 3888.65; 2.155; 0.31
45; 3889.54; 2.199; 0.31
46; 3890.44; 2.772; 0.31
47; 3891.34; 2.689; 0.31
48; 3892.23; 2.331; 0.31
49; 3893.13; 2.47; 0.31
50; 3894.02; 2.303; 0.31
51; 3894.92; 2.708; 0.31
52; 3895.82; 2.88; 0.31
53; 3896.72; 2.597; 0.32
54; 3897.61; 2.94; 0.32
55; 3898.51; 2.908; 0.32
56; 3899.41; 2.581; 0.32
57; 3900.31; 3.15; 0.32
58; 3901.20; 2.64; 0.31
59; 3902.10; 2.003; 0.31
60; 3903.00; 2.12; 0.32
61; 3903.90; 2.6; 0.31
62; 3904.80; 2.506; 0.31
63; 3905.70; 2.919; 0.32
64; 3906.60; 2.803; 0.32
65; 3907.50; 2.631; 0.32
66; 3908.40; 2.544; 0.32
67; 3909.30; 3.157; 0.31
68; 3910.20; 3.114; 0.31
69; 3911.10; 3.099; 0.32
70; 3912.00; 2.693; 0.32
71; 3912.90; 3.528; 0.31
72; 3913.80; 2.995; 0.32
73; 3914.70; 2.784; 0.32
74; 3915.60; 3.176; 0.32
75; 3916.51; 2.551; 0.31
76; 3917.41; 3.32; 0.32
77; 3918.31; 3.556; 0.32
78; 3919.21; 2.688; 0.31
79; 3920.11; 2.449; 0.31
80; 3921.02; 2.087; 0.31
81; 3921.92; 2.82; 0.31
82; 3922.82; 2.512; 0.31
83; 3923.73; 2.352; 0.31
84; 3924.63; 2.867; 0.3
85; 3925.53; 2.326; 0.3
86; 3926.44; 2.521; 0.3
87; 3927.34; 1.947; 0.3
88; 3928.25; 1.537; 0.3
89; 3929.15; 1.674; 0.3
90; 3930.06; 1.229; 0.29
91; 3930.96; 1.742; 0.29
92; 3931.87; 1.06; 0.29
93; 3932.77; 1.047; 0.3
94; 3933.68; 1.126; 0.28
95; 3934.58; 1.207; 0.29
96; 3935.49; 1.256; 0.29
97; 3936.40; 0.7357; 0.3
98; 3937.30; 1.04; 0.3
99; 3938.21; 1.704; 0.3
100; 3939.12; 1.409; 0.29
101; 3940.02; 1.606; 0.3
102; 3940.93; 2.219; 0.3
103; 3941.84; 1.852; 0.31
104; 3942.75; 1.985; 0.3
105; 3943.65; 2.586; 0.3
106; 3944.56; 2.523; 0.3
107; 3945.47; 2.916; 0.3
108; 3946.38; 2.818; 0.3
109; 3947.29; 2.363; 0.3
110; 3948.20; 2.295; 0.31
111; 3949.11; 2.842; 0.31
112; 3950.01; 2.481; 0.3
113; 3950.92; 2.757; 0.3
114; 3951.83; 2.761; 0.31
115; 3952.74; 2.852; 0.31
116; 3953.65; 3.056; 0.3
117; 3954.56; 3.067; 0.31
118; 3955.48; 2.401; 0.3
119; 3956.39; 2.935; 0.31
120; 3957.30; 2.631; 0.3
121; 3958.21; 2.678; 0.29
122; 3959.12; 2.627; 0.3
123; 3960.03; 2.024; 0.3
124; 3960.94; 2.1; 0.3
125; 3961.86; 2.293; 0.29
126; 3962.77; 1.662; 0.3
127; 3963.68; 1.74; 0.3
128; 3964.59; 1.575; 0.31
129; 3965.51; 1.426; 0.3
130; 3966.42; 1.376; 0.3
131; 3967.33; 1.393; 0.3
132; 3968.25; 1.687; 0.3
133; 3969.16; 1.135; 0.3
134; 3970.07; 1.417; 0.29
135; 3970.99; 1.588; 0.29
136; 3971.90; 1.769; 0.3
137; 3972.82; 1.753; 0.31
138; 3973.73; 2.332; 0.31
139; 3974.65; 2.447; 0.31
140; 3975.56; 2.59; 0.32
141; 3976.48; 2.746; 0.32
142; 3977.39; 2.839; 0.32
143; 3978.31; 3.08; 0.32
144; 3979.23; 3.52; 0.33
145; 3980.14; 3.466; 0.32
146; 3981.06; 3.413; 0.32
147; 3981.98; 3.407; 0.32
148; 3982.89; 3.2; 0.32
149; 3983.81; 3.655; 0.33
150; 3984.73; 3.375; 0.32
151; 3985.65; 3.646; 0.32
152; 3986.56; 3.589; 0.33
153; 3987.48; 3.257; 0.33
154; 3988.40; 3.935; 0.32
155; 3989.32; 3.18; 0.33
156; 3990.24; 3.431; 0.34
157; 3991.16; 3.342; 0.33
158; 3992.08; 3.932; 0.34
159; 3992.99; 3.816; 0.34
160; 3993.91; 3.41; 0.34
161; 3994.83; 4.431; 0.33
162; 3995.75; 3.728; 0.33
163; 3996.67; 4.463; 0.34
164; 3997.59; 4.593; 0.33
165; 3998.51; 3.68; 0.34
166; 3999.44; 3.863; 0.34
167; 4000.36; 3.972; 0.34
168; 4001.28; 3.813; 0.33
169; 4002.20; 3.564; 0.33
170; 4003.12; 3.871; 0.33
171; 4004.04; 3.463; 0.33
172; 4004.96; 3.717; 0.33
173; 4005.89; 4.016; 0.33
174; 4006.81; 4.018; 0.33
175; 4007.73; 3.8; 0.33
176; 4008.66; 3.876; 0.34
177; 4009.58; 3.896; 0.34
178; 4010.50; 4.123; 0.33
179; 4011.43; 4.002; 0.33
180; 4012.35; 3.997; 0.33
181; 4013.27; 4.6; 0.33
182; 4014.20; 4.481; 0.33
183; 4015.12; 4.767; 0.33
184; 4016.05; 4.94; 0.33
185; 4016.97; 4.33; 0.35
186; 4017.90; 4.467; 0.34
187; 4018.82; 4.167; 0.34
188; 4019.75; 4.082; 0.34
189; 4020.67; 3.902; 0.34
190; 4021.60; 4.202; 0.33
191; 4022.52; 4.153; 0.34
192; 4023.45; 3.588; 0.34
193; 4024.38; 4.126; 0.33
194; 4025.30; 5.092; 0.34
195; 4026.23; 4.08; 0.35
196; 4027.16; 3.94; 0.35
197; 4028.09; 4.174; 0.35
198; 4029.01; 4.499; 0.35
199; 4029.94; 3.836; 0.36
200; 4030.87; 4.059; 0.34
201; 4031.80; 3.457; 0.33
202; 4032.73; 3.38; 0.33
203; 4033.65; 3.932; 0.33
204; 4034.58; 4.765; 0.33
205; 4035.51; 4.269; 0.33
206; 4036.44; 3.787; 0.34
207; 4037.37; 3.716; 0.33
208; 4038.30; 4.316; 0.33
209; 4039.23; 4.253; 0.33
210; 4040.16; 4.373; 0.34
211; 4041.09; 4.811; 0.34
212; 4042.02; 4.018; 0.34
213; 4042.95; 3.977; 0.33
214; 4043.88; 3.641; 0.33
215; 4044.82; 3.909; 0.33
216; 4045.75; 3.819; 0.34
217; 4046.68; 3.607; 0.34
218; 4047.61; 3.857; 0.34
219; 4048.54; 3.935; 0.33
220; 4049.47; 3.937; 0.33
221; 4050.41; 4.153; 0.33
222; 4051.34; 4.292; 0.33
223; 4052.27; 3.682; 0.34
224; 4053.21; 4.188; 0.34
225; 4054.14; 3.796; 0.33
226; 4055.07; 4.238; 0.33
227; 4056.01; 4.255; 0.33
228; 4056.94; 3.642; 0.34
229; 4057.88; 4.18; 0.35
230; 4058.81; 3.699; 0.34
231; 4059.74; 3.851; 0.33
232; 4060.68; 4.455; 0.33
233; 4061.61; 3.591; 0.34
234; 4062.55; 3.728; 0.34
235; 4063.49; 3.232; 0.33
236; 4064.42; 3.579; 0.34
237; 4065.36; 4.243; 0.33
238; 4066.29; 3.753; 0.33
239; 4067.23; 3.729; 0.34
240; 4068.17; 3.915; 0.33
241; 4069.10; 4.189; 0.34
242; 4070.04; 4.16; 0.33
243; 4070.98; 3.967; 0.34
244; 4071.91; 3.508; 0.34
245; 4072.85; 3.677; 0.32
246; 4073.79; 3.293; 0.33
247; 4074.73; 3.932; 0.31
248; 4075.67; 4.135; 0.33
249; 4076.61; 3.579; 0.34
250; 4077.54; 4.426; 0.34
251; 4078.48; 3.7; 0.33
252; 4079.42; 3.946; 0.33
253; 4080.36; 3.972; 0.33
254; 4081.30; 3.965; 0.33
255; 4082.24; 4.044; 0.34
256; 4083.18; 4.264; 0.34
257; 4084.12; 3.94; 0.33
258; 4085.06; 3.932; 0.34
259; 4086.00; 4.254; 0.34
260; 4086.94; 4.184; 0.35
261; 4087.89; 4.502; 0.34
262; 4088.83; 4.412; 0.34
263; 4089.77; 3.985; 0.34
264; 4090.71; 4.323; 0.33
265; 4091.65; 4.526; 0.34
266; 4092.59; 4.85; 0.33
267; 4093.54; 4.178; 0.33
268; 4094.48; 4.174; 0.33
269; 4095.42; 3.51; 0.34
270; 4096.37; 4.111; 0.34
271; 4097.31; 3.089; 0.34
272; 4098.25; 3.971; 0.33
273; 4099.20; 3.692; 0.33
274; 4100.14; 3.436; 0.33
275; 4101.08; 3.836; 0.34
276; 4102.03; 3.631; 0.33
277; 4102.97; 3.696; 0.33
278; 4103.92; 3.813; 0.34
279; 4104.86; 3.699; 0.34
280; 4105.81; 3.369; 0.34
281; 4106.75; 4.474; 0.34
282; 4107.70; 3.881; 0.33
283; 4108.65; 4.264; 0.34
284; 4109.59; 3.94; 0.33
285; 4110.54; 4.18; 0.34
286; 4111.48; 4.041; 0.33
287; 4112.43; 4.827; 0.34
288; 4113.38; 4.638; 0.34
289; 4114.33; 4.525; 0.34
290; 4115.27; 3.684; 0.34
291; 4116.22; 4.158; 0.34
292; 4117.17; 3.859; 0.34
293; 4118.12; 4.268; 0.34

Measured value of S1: 1.87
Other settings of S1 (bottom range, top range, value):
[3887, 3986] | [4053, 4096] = 1.79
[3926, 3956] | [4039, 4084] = 2.07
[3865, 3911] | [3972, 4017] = 1.65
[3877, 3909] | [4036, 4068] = 1.78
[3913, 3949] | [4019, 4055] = 1.99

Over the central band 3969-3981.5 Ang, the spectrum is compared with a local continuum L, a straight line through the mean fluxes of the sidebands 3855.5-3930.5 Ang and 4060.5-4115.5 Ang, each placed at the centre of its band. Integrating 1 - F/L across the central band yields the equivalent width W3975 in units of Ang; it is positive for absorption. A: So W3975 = 2.3 Ang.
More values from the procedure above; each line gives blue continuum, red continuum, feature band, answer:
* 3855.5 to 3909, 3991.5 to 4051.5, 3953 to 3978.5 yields 8.9 Ang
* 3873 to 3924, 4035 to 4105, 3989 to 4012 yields -3.2 Ang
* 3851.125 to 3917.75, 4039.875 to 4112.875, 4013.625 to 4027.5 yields -3.2 Ang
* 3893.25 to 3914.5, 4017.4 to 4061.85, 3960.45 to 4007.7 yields 7.0 Ang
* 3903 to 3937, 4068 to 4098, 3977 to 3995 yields -2.7 Ang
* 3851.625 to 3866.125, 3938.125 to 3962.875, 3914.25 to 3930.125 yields -1.6 Ang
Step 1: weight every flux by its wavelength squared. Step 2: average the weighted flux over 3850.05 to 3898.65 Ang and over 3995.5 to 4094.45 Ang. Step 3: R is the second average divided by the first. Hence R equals 2.07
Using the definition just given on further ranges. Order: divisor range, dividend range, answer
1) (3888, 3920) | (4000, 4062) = 1.58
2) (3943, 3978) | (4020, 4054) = 1.85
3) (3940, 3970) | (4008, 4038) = 1.90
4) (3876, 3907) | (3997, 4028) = 1.83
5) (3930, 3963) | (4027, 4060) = 1.98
